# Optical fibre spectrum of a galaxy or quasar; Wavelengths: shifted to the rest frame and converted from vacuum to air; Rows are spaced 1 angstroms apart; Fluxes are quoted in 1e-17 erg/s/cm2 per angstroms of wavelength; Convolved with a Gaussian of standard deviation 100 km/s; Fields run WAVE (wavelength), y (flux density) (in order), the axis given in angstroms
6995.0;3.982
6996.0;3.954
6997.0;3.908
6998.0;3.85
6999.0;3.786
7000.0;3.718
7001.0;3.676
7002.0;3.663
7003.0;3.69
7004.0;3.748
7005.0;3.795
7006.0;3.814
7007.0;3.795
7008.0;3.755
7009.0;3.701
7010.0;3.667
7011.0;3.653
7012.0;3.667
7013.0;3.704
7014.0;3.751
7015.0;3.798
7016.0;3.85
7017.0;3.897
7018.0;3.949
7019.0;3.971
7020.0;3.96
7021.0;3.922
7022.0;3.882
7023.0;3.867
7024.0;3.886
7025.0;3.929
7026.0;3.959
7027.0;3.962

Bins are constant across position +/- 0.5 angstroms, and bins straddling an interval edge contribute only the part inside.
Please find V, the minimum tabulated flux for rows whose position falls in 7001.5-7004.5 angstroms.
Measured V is 3.663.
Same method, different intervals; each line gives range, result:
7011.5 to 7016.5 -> 3.667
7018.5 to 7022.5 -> 3.882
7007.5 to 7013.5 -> 3.653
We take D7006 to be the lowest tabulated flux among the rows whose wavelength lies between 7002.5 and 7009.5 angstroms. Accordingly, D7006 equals 3.69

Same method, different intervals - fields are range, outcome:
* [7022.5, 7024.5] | 3.867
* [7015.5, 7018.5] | 3.85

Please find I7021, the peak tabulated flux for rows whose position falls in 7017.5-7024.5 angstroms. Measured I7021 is 3.971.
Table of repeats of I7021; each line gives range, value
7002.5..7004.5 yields 3.748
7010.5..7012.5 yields 3.667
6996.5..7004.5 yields 3.908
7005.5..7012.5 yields 3.814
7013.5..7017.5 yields 3.897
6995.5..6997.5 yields 3.954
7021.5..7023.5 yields 3.882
